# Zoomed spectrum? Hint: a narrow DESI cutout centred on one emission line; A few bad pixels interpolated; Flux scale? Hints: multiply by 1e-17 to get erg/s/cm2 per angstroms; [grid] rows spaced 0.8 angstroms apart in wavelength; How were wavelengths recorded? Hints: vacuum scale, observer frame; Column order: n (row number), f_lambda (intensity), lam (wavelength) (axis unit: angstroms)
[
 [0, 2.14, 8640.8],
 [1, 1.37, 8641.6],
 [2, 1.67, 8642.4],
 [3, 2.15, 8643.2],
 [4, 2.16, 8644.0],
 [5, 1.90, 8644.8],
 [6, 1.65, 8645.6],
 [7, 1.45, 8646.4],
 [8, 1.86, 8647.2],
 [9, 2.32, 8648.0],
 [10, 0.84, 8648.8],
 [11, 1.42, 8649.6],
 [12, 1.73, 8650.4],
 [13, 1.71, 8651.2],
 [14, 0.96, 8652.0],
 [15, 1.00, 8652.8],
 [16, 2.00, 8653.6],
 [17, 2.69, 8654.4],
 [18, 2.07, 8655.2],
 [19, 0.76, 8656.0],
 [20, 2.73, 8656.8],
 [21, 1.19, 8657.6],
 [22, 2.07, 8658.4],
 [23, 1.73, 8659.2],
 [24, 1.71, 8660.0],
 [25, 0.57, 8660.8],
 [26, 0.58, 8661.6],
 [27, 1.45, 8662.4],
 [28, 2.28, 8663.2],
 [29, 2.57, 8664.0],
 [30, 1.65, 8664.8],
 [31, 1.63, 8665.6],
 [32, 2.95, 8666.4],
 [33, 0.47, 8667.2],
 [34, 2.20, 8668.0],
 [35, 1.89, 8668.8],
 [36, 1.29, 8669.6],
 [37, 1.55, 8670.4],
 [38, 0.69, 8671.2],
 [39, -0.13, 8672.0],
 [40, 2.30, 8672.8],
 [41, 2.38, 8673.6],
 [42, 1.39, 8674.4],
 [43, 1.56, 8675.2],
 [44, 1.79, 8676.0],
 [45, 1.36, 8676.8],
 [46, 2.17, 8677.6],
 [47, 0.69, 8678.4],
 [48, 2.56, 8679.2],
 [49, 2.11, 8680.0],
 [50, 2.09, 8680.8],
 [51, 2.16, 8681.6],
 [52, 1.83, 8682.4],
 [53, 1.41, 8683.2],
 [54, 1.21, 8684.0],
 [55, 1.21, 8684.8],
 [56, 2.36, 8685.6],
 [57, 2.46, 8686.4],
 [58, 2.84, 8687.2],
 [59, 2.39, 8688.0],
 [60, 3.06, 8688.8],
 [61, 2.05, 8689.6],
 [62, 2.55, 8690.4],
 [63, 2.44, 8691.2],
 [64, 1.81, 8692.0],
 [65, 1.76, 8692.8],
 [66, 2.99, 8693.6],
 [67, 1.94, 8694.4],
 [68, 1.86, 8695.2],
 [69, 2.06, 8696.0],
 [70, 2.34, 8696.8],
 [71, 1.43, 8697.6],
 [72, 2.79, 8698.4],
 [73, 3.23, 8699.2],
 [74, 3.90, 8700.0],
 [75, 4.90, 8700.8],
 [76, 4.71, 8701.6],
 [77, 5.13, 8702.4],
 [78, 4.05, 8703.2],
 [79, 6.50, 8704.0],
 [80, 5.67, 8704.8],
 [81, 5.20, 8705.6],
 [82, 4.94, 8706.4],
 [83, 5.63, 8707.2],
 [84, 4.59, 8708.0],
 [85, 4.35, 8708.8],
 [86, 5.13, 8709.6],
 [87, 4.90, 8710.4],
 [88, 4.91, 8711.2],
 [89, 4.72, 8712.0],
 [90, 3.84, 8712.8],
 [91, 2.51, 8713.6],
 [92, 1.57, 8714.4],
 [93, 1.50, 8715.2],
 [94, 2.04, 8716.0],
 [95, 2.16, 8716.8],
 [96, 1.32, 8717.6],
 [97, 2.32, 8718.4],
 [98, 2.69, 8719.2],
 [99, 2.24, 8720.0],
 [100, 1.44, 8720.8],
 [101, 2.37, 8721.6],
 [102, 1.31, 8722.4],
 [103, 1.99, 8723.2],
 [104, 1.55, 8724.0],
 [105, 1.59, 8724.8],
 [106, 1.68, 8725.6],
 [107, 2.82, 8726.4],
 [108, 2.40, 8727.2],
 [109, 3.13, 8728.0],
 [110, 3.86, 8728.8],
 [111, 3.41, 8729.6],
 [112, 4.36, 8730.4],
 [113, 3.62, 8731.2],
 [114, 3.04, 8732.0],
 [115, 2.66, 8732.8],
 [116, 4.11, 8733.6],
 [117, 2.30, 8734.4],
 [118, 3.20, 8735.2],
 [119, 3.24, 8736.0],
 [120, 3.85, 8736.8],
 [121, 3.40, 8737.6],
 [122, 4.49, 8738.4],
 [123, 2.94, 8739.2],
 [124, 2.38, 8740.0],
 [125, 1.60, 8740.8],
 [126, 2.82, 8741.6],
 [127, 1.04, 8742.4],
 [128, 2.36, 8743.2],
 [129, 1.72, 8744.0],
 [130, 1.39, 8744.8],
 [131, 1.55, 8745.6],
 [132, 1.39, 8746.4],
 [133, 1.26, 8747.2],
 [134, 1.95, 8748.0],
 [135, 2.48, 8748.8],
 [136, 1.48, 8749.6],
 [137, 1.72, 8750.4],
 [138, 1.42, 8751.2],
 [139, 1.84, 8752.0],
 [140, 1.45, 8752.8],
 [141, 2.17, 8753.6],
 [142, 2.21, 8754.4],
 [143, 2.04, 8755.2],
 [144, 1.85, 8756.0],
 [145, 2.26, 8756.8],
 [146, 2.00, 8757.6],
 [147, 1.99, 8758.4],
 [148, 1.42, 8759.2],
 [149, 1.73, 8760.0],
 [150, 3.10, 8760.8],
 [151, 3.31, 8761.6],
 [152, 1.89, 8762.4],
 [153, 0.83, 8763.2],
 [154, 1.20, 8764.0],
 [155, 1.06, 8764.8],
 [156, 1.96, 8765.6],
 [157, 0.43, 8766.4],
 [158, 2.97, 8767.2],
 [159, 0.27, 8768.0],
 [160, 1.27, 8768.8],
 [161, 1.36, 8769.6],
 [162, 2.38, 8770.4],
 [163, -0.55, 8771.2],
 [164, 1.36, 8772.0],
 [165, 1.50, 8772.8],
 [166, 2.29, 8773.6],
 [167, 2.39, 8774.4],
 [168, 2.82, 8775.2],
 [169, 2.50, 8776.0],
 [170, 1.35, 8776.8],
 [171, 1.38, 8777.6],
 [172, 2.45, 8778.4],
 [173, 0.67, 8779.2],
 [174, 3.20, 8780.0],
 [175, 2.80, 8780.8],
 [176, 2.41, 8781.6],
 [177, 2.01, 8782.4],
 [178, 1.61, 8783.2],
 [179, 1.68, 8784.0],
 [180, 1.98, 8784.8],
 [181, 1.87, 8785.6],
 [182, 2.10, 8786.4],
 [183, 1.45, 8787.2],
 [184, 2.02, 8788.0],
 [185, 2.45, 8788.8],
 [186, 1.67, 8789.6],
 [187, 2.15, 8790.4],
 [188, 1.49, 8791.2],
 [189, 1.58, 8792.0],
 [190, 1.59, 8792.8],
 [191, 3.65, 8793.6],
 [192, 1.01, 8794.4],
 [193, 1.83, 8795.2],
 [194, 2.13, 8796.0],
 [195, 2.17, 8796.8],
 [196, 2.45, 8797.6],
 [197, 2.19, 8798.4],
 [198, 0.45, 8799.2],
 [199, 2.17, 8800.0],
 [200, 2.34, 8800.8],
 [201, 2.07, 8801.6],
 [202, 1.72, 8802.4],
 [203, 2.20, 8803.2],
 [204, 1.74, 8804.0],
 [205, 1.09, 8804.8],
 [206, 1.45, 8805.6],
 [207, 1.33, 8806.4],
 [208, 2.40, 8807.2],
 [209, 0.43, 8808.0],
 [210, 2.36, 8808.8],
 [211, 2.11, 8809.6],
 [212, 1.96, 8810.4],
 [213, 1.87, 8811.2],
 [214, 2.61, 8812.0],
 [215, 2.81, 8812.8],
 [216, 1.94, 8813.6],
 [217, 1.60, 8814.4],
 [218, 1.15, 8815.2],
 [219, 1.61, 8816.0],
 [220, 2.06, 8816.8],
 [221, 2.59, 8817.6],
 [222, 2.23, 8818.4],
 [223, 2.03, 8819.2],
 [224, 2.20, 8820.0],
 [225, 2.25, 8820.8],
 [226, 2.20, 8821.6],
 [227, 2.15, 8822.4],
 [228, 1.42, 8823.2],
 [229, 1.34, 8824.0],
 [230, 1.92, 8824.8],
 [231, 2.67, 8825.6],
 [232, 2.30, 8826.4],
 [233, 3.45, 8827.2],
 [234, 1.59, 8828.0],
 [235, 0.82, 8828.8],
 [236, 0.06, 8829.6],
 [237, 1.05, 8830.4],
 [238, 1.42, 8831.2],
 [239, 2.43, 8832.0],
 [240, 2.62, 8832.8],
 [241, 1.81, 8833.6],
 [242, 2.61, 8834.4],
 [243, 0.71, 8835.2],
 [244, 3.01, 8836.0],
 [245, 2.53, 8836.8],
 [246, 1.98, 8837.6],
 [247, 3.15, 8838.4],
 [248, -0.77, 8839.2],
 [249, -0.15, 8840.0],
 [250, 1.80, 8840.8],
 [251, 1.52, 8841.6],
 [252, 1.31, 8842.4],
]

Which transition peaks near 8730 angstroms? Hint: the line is [N II] 6583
